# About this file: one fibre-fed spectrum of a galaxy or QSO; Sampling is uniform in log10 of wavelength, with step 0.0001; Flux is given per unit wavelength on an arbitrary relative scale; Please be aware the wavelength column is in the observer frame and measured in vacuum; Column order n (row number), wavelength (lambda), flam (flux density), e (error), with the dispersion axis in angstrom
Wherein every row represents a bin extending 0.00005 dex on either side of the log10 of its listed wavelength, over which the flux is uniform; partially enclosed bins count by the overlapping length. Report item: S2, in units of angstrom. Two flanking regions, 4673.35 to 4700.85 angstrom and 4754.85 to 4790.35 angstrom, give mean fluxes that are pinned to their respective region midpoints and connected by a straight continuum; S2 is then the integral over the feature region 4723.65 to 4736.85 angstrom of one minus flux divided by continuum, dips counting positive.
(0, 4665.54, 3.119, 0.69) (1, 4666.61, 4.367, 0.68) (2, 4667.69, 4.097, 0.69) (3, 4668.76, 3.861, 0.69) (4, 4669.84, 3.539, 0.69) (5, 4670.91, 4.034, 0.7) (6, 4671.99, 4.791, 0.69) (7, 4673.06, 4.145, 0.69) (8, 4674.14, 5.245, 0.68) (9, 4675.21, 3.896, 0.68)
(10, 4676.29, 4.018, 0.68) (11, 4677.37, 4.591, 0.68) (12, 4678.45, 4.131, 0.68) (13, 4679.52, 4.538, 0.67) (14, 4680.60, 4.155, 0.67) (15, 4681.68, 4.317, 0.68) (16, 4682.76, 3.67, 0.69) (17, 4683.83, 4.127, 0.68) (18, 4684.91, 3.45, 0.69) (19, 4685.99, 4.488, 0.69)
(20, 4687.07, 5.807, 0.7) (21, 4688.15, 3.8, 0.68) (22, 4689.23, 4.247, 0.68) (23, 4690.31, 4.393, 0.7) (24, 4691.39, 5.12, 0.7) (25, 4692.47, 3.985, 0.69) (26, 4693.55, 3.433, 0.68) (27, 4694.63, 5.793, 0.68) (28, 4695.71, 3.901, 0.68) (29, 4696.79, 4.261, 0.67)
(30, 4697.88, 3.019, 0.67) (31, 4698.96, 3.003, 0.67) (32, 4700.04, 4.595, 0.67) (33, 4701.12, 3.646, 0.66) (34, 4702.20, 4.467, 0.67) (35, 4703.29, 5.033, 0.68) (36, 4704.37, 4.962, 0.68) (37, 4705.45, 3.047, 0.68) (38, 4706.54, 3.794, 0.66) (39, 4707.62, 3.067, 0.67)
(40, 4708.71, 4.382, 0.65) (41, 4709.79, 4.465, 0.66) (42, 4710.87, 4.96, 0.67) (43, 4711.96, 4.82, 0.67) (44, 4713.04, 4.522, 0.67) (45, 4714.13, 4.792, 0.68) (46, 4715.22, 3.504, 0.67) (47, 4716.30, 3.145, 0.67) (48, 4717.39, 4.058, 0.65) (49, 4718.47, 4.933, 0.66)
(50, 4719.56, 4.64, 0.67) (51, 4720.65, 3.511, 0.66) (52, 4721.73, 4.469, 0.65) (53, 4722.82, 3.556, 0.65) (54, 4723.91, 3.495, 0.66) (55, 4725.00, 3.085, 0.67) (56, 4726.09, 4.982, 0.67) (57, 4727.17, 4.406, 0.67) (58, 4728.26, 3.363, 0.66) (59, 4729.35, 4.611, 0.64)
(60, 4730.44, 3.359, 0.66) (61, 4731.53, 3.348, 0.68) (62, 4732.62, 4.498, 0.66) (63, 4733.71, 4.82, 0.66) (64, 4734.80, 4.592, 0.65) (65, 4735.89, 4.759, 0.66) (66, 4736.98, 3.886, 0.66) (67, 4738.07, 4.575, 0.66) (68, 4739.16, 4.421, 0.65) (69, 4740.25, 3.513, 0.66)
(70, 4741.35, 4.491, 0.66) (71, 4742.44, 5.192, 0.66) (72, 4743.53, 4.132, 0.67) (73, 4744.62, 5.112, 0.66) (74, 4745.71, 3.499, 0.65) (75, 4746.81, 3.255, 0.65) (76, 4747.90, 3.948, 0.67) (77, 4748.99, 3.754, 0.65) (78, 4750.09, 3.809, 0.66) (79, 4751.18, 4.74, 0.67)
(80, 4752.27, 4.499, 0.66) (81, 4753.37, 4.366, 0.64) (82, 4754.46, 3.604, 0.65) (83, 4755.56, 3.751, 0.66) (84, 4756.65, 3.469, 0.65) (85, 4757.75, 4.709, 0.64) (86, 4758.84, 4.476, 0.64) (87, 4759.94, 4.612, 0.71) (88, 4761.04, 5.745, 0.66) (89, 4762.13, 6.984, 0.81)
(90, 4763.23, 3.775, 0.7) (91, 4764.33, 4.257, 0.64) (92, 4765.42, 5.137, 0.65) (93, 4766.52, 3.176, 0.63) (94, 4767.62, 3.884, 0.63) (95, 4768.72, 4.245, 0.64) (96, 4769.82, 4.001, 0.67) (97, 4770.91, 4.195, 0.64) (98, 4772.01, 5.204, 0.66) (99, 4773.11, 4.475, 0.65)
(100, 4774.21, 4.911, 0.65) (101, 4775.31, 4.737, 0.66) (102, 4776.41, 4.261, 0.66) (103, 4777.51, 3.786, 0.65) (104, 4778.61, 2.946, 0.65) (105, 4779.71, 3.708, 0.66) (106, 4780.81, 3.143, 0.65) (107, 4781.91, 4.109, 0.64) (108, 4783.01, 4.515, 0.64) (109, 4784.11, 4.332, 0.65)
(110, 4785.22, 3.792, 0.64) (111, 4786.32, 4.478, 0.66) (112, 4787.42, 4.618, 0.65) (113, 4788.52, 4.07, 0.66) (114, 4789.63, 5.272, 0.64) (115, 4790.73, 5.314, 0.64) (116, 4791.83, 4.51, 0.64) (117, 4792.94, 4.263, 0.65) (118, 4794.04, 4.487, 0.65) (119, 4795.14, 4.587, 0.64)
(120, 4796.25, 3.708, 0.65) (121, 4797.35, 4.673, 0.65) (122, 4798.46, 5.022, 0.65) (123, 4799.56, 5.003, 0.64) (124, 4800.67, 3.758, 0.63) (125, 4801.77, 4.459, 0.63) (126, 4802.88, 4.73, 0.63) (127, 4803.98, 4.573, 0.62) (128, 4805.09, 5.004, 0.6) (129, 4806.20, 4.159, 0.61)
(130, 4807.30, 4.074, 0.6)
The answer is 0.5 angstrom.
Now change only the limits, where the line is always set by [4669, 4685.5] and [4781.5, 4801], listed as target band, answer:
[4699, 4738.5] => 1.2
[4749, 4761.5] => 0.2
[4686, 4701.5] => 0.0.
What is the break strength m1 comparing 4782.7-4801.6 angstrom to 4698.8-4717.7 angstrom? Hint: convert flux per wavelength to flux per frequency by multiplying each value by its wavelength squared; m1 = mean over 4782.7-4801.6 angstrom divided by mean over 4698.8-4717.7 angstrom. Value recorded 1.12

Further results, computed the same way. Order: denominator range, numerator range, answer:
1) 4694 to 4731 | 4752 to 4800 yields 1.10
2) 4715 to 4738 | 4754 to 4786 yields 1.07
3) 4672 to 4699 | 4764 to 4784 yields 1.01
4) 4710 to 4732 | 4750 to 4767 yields 1.11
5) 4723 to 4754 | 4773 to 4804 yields 1.07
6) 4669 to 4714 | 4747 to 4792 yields 1.05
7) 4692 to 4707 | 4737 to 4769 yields 1.08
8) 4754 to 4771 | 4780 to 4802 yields 1.01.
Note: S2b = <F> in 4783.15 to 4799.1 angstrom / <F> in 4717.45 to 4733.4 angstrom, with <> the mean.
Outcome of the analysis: 1.12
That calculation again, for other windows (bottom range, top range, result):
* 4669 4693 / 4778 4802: 1.00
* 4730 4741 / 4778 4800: 1.03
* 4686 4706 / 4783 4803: 1.06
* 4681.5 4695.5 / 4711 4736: 0.95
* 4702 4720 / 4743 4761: 0.97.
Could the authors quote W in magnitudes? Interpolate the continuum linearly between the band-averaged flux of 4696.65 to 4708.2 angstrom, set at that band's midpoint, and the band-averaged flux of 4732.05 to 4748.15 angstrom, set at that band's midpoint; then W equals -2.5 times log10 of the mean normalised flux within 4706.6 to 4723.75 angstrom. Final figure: -0.03 mag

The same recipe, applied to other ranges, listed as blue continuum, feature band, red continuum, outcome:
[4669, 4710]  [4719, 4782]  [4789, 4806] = 0.06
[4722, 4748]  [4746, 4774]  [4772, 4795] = -0.02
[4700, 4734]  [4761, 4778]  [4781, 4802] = -0.04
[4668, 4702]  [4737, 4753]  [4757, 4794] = 0.03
